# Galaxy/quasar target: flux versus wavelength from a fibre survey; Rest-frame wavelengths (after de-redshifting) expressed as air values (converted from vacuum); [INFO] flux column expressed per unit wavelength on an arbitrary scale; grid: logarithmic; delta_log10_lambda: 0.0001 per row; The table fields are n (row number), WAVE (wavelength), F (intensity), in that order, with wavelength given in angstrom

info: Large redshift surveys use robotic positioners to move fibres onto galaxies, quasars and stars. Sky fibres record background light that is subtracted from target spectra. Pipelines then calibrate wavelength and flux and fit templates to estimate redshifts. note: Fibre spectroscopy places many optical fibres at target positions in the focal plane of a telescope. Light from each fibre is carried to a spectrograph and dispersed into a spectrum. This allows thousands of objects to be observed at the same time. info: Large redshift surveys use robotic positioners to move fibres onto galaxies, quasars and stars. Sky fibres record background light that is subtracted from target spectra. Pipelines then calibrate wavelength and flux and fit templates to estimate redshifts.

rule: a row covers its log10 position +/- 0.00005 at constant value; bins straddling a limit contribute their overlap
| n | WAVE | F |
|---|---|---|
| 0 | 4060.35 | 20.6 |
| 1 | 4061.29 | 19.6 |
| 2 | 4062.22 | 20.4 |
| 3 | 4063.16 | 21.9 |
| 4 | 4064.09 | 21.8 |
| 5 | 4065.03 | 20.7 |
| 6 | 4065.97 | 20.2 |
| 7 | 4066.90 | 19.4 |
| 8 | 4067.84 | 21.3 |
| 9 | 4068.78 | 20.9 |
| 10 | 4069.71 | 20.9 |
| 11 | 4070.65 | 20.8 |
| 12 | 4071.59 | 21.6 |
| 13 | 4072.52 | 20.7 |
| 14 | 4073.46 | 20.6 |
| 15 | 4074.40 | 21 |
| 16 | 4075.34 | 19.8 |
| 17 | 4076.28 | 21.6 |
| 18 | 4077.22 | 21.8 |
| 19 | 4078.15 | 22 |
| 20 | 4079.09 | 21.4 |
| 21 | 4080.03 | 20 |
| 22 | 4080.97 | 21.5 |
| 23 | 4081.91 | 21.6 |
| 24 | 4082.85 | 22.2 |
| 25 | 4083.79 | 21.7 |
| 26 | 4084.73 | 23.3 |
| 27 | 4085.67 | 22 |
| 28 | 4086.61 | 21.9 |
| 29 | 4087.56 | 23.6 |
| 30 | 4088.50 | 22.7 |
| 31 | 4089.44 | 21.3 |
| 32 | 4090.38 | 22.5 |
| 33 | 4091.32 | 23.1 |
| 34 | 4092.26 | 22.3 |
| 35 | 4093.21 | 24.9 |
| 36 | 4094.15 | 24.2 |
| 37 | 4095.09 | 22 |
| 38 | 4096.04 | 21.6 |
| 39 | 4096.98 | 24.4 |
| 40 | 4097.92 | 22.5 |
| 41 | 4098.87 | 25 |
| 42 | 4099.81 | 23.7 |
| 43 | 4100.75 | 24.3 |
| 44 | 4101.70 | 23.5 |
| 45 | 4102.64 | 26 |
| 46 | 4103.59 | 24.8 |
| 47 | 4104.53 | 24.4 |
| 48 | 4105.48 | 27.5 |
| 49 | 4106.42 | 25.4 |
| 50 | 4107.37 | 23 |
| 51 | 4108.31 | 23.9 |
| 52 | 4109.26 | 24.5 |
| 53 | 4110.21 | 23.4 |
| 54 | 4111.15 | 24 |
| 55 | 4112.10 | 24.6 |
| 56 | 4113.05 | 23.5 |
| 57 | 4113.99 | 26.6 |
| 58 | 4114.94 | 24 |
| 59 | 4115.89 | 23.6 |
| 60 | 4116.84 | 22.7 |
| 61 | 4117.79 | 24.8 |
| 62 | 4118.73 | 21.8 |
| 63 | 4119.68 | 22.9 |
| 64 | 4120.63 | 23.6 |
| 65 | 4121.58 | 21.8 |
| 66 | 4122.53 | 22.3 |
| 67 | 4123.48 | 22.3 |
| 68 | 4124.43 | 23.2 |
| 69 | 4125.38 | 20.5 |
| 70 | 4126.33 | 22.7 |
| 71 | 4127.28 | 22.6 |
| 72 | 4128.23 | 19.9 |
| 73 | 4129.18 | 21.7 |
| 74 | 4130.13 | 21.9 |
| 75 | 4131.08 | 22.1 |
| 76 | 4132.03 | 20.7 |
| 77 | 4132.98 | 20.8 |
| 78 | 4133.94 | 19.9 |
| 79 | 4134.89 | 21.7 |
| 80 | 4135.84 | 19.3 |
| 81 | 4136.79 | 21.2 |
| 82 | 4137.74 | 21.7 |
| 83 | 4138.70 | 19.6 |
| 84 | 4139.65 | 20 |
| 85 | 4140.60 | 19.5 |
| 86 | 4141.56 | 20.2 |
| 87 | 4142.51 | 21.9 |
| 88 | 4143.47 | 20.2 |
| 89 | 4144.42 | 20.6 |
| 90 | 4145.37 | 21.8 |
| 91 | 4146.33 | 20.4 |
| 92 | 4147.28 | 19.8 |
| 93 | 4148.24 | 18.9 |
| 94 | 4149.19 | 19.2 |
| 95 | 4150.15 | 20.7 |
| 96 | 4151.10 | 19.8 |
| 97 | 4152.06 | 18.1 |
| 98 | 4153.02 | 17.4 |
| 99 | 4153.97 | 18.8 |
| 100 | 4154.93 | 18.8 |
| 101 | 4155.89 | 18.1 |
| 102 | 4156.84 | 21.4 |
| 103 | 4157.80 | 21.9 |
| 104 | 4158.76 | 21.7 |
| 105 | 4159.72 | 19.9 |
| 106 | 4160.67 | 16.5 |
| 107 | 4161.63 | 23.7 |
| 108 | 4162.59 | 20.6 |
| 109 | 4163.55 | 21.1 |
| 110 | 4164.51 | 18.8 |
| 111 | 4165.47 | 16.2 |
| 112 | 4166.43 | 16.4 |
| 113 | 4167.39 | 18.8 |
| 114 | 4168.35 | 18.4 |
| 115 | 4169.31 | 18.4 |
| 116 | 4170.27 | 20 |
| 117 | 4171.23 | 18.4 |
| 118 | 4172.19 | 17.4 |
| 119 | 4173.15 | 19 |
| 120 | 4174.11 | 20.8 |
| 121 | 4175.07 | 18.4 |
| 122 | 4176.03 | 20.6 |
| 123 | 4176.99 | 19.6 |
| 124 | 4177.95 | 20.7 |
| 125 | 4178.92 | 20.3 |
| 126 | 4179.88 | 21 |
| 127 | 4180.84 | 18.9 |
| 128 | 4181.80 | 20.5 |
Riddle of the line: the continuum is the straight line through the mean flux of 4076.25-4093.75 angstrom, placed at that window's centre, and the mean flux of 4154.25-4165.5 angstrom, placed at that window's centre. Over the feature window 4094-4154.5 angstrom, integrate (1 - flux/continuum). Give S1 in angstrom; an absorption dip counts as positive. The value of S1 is -3.1 angstrom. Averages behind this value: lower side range 22.2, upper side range 20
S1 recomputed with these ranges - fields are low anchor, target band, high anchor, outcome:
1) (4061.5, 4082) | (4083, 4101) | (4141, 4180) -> -2.0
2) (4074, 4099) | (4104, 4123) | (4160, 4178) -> -2.4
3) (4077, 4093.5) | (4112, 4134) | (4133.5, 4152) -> -1.7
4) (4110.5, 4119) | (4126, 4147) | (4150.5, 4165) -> 0.9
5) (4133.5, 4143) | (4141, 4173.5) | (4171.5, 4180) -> 0.9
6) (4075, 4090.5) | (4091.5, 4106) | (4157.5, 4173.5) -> -1.9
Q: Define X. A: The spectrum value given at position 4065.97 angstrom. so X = 20.2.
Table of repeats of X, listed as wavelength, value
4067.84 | 21.3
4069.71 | 20.9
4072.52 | 20.7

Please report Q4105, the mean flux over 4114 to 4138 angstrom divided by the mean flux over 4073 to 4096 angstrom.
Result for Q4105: 1.0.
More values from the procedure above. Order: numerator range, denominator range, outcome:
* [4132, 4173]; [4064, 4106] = 0.88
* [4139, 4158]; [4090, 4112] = 0.83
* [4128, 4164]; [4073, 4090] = 0.94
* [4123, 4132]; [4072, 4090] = 1.01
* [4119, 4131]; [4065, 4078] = 1.06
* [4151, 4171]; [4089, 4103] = 0.82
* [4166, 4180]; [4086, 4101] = 0.83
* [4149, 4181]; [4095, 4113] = 0.80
